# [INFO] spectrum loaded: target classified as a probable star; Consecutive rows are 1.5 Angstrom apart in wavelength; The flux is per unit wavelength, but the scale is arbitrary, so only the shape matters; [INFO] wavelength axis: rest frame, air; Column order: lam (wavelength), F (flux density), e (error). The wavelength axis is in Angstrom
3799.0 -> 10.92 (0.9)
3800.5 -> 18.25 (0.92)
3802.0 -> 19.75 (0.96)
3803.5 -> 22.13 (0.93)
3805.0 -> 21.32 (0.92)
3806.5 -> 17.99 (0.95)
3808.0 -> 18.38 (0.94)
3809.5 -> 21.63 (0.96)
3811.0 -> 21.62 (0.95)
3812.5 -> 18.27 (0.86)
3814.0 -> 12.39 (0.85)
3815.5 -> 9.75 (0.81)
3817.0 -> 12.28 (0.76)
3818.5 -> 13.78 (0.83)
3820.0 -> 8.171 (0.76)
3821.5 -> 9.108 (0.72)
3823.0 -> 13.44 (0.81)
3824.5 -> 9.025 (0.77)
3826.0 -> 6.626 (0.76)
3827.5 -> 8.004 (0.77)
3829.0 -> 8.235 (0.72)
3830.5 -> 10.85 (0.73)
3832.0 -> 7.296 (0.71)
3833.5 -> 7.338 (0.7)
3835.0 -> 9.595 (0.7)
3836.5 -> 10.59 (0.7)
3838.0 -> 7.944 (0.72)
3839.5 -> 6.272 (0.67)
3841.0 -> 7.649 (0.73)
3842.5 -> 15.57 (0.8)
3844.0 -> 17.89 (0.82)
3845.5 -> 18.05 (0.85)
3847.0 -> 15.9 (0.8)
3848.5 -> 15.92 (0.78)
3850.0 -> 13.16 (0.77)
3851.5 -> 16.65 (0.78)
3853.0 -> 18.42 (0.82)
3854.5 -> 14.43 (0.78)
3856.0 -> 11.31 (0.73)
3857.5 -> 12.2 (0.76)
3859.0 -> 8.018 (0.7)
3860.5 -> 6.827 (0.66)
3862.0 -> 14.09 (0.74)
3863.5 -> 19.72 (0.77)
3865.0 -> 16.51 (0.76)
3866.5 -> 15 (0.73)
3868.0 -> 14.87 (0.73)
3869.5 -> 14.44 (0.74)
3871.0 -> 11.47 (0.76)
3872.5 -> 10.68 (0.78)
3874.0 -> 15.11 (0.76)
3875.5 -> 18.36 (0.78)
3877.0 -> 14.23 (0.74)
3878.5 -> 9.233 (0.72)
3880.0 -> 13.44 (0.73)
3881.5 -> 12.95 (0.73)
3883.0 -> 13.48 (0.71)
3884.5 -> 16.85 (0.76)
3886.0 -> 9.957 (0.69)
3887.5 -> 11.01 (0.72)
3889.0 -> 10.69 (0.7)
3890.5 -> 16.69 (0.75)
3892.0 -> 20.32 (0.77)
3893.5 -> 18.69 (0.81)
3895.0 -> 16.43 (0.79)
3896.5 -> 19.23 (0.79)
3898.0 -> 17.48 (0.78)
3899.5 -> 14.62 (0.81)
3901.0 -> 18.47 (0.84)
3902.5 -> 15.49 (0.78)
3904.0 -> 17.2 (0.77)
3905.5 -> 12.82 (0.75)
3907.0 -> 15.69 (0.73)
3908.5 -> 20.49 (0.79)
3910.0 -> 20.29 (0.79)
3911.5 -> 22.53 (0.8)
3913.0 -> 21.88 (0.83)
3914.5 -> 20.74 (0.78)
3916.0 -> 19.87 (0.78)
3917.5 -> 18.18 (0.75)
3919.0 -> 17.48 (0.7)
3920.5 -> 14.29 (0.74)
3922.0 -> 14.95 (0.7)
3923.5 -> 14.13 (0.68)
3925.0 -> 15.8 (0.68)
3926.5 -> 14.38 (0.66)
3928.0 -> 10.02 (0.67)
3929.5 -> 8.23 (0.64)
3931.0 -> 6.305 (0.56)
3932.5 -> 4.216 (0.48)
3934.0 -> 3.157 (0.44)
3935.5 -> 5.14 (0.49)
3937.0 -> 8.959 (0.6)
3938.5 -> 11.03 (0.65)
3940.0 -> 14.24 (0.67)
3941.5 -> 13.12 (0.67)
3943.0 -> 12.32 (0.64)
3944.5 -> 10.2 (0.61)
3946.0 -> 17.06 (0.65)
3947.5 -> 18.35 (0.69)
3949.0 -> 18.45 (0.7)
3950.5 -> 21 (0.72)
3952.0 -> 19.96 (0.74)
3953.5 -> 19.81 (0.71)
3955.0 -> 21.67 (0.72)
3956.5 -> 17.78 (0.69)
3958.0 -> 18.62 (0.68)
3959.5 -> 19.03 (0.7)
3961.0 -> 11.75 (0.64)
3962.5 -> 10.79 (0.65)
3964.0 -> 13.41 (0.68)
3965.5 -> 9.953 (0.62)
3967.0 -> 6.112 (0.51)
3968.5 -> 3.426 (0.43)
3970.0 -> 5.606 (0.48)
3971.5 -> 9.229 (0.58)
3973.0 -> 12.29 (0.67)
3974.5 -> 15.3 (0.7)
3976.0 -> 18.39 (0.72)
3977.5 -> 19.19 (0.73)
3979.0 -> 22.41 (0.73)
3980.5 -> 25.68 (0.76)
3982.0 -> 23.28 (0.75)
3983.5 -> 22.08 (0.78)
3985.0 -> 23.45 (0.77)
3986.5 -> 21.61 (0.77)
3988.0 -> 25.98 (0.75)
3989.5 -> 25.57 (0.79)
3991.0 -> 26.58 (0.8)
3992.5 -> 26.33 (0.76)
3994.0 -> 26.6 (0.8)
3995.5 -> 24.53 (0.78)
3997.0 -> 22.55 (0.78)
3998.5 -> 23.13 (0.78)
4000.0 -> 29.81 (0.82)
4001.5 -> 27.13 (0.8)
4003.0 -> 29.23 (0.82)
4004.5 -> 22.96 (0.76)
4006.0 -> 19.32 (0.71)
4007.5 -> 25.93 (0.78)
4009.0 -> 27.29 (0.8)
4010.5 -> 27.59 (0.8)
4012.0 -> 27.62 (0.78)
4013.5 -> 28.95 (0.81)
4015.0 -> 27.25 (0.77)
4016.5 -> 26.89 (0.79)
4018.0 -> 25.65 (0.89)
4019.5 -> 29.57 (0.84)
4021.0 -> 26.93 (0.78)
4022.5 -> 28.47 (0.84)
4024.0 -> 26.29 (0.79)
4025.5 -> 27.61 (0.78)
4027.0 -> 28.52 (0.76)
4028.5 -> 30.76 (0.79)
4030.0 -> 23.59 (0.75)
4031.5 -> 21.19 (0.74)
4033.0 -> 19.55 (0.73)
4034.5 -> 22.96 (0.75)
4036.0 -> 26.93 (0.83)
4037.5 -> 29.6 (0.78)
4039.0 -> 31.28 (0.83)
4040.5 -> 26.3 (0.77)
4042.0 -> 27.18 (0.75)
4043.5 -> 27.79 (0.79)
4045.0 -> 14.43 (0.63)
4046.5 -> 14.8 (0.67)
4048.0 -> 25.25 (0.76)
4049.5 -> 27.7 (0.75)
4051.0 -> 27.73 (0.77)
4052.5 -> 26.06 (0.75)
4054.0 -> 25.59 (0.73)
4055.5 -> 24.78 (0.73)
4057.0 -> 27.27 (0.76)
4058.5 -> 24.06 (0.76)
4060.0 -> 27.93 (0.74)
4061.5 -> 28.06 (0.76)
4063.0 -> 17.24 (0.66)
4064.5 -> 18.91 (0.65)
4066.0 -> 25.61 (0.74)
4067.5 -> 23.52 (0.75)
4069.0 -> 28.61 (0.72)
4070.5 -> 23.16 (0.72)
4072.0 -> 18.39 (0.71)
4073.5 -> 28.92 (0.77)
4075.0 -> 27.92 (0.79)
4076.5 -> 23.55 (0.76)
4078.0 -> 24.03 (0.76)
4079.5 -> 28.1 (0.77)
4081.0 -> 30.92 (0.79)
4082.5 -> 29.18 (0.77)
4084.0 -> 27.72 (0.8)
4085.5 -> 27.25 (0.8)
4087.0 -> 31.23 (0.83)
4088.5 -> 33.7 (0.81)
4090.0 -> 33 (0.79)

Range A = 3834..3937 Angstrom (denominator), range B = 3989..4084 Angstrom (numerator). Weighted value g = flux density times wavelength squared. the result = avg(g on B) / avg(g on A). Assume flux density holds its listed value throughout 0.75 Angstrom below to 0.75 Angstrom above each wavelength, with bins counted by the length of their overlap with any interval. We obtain 1.96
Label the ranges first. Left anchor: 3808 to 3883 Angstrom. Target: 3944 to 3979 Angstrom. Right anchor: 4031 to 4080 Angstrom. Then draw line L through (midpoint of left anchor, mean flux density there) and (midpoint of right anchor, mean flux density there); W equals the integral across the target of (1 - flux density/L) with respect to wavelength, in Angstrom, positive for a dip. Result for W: 8.01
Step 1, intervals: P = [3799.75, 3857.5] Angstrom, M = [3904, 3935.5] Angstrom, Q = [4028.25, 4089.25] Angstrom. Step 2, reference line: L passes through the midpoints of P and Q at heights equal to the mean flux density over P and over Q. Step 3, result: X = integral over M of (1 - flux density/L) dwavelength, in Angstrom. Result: 6.1 Angstrom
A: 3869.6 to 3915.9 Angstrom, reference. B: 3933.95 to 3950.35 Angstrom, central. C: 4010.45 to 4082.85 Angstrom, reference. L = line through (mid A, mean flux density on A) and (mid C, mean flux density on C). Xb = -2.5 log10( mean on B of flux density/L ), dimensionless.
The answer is 0.45 mag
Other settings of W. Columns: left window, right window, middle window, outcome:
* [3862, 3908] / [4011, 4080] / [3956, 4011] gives 4.34 Angstrom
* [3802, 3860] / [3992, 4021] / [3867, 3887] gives 3.74 Angstrom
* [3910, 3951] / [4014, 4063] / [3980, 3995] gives -3.33 Angstrom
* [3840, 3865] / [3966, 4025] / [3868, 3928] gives 3.75 Angstrom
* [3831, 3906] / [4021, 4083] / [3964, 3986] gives 5.55 Angstrom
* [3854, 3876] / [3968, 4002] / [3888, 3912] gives -2.34 Angstrom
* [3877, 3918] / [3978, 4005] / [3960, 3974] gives 8.15 Angstrom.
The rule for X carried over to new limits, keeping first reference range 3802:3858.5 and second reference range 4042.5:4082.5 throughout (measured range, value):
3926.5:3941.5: 8.1 Angstrom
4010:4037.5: -4.5 Angstrom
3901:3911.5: -0.3 Angstrom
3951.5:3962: 0.7 Angstrom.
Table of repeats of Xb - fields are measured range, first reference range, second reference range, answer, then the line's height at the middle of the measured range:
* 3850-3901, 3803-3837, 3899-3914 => 0.13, 16.2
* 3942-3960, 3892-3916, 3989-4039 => 0.22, 21.7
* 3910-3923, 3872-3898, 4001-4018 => -0.07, 17.6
